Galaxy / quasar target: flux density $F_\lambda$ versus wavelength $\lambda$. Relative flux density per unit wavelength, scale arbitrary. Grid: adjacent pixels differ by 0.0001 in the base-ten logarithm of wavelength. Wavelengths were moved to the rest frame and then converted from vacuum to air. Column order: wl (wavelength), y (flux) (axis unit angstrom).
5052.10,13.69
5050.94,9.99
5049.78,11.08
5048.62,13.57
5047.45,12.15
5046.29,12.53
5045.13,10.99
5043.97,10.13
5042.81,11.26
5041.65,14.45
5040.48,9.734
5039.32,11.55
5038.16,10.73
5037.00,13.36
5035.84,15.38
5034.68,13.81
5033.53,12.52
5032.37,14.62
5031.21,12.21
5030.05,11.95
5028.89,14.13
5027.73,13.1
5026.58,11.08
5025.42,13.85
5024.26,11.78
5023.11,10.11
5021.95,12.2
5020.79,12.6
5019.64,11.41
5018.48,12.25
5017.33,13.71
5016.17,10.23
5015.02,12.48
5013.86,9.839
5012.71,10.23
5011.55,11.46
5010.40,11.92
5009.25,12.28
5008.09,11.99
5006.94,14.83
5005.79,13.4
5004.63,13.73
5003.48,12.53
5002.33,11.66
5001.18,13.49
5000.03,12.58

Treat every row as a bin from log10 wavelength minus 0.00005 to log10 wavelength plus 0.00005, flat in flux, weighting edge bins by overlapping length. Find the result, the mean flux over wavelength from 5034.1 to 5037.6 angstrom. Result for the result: 14.2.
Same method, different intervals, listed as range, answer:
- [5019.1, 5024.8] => 11.6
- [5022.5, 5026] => 11.9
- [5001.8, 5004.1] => 12.2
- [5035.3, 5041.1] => 12.1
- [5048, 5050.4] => 12.3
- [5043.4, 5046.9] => 11.2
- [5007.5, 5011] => 12.1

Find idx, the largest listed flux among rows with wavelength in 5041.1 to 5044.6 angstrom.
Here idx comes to 14.45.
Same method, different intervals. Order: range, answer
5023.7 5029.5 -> 14.13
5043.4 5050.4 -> 13.57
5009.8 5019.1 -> 13.71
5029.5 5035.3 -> 14.62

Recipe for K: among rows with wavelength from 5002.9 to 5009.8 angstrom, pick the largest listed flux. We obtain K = 14.83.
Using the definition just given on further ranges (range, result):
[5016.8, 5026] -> 13.85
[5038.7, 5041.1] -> 11.55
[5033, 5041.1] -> 15.38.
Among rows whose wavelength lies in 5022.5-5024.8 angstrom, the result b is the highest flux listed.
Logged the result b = 11.78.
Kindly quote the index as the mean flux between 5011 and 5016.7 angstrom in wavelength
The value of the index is 10.8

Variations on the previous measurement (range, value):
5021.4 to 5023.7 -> 11.2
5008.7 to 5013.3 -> 11.5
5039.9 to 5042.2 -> 12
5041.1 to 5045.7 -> 11.7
